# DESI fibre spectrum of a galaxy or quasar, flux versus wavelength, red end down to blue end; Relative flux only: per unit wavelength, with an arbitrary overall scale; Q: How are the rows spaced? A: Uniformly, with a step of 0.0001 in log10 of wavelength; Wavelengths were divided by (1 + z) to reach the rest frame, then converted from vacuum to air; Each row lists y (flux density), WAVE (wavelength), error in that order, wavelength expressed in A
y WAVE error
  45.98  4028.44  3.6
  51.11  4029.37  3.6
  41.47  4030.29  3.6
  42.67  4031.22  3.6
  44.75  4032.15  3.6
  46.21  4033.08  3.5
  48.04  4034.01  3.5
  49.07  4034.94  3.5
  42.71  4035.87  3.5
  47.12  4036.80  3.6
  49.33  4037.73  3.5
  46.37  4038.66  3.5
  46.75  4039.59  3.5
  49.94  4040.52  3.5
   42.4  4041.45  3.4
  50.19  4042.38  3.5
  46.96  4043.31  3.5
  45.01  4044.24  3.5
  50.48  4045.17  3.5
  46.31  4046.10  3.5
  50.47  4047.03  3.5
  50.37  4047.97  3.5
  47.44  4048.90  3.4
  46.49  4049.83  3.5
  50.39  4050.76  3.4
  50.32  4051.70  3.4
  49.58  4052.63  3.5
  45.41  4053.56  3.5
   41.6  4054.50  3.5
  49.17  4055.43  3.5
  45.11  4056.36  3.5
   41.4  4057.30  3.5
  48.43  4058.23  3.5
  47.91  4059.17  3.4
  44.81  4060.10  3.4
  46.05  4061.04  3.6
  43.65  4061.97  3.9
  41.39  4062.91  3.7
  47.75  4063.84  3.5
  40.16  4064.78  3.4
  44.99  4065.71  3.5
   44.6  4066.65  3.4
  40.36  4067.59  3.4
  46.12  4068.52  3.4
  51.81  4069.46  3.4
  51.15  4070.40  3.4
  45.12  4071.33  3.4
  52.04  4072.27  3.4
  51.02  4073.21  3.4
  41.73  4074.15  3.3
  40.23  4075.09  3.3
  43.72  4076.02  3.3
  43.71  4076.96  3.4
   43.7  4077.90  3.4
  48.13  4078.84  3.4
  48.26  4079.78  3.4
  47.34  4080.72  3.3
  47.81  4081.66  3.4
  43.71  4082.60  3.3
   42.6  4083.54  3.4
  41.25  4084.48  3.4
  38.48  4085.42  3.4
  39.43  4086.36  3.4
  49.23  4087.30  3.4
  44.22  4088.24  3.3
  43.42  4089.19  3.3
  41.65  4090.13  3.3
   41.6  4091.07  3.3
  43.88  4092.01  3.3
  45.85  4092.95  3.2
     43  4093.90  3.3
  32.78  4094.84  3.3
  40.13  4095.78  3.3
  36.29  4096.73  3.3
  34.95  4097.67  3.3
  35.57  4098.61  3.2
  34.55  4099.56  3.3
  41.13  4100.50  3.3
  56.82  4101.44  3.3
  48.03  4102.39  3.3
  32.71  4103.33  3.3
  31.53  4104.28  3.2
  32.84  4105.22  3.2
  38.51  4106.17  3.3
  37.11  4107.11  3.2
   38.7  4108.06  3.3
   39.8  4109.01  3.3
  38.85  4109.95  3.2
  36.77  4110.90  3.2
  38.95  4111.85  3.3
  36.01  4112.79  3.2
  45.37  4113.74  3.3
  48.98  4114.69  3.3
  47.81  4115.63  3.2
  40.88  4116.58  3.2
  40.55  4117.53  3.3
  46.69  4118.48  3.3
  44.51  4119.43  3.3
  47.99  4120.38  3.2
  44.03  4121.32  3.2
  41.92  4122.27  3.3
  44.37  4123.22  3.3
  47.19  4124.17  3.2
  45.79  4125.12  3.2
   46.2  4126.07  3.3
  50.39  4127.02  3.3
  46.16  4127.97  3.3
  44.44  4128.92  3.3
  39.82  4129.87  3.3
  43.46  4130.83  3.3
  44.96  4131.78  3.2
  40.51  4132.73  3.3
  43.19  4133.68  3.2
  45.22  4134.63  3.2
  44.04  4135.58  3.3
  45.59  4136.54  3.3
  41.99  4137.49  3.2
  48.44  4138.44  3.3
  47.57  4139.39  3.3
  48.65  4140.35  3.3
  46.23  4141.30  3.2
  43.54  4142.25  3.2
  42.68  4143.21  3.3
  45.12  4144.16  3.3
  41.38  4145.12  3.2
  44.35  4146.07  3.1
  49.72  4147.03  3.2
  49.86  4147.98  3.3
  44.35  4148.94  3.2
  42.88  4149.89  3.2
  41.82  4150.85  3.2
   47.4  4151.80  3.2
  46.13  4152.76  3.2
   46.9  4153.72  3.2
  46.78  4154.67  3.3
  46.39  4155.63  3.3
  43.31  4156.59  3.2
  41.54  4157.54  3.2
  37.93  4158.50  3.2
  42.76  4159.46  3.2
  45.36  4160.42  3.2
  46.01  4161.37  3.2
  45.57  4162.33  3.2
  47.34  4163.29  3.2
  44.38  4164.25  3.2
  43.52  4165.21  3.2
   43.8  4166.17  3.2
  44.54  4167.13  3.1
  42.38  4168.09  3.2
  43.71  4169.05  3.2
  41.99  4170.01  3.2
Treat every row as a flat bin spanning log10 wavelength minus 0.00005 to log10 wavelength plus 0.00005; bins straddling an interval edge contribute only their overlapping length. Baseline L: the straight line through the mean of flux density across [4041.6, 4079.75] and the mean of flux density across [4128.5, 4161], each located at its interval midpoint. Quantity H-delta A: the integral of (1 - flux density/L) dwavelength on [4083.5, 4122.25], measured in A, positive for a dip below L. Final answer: 3.7 A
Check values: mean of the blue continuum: 46.4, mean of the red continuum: 44.5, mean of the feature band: 41.1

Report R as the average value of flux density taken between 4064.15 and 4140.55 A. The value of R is 43.2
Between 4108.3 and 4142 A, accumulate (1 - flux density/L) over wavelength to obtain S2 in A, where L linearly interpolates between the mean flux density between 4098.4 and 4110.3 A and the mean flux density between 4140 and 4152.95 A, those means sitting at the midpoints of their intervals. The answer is -1.6 A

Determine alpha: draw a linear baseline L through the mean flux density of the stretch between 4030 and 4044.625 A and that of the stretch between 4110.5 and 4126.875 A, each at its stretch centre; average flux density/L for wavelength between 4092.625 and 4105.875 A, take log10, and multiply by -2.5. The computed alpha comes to 0.145 mag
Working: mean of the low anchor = 46.2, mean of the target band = 38.9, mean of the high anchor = 43.9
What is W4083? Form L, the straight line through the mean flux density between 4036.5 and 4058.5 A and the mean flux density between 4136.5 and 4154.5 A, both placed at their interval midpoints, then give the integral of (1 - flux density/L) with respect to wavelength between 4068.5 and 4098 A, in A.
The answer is 1.8 A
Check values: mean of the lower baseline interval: 47.4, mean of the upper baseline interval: 45.5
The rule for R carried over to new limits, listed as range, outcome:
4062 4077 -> 45.4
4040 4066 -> 46.6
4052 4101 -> 43.8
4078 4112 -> 41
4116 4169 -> 44.7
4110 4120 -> 42.5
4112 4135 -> 44.4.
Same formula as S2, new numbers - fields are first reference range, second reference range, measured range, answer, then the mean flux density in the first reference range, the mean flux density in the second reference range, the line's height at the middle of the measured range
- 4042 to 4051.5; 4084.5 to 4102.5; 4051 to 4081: -0.21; 48.4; 41.5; 45.6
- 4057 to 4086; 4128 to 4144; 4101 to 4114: 1.59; 45.1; 44.5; 44.8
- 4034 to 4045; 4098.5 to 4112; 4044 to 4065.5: -0.64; 47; 38.9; 45.1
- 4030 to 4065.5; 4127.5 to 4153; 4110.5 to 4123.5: 0.57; 46.4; 44.8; 45.2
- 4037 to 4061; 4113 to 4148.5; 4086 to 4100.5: 1.77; 47.3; 45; 46.1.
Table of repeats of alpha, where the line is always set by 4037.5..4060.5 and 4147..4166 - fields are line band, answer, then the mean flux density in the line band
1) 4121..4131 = 0.02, 44.9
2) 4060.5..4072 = 0.04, 45.4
